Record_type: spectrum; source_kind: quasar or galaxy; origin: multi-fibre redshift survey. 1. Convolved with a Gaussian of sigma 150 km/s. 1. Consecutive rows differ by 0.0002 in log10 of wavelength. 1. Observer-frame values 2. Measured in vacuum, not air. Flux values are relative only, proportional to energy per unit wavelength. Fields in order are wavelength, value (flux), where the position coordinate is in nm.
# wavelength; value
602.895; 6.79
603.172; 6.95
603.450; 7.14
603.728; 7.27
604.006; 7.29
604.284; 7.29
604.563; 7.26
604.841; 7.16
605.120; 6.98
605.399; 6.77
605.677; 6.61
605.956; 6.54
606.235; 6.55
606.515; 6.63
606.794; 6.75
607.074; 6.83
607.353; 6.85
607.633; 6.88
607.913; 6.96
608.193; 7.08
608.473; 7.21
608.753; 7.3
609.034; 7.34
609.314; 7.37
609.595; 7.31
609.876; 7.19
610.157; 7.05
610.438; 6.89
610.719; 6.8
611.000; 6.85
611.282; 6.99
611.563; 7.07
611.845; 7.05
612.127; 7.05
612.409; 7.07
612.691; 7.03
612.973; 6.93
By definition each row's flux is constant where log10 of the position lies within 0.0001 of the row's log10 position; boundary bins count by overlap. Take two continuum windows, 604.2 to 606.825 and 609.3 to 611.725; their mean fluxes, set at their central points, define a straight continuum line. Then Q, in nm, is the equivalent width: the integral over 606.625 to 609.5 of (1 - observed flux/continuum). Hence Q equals -0.05 nm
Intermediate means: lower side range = 6.85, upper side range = 7.04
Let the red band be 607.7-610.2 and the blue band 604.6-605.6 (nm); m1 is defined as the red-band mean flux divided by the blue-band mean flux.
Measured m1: 1.03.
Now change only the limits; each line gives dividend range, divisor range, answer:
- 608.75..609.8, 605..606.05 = 1.09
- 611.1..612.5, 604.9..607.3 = 1.05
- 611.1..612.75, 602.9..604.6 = 0.98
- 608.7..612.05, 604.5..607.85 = 1.04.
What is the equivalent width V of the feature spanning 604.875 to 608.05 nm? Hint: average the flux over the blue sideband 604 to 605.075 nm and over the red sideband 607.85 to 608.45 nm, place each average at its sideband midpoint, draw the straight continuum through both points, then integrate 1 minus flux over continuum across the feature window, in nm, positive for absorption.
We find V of 0.16 nm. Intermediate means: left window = 7.22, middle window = 6.77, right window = 7.07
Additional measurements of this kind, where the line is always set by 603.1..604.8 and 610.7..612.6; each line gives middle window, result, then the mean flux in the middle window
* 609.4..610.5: -0.01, 7.13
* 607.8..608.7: 0.00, 7.11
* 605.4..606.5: 0.09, 6.6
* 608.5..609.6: -0.04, 7.32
